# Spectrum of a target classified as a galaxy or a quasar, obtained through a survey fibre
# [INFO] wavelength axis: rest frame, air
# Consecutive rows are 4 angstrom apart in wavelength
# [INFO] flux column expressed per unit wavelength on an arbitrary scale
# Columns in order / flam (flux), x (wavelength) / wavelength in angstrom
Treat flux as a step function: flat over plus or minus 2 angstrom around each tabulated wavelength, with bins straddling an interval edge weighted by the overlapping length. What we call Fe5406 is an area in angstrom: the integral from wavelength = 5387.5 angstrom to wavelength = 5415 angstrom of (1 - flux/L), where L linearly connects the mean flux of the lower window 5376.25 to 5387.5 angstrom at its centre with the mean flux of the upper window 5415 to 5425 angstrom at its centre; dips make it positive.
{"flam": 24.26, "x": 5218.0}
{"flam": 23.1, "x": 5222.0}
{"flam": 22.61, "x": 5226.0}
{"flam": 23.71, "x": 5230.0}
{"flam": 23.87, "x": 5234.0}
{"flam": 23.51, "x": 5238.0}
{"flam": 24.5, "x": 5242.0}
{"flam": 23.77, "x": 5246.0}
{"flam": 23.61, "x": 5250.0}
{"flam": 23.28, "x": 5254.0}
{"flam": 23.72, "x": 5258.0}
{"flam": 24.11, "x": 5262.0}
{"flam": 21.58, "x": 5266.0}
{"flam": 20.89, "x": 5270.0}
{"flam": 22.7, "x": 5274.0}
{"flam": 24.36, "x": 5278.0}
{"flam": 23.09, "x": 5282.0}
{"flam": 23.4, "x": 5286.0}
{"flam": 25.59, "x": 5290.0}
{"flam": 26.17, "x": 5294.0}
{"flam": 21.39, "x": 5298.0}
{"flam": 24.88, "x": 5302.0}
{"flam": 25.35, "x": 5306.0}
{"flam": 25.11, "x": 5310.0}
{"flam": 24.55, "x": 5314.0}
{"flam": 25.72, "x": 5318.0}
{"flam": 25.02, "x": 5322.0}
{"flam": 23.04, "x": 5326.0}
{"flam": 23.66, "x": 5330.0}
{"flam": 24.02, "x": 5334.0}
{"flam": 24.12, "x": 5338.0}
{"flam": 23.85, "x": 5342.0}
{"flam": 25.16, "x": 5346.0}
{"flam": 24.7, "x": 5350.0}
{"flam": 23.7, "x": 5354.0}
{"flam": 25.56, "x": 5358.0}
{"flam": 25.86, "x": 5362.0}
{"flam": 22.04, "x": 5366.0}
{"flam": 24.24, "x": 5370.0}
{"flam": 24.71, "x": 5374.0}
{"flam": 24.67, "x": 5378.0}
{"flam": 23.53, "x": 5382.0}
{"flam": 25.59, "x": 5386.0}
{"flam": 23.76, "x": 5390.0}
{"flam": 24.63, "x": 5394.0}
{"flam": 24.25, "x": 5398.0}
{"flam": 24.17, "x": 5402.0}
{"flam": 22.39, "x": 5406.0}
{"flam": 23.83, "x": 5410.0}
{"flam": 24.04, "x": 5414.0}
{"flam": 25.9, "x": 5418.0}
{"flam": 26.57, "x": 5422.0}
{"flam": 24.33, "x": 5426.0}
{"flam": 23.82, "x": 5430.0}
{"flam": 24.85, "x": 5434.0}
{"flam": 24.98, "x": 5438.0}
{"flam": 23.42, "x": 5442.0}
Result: 1.42 angstrom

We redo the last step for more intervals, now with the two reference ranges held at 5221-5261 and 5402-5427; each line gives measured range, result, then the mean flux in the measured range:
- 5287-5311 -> -0.8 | 24.7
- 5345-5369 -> -0.3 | 24.5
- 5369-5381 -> -0.1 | 24.5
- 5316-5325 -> -0.4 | 25.1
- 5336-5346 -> 0.0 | 24.2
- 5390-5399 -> 0.0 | 24.3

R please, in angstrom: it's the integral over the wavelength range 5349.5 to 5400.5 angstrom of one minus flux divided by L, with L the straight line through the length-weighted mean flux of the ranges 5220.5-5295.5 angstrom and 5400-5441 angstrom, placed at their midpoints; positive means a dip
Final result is -0.4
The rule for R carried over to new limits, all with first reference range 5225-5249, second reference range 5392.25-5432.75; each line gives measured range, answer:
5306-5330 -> -0.6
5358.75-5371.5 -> 0.0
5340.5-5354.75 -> -0.2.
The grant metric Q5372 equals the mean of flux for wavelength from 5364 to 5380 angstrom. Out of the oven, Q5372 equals 23.9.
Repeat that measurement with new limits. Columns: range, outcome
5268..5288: 22.9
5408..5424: 25.1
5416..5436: 25.1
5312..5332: 24.4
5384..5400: 24.6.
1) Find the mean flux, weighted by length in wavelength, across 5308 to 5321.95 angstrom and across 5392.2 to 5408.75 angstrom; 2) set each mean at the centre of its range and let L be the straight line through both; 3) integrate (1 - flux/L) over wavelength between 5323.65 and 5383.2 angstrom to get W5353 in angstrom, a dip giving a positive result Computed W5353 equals 0.8 angstrom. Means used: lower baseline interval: 25.1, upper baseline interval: 23.8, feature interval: 24.2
